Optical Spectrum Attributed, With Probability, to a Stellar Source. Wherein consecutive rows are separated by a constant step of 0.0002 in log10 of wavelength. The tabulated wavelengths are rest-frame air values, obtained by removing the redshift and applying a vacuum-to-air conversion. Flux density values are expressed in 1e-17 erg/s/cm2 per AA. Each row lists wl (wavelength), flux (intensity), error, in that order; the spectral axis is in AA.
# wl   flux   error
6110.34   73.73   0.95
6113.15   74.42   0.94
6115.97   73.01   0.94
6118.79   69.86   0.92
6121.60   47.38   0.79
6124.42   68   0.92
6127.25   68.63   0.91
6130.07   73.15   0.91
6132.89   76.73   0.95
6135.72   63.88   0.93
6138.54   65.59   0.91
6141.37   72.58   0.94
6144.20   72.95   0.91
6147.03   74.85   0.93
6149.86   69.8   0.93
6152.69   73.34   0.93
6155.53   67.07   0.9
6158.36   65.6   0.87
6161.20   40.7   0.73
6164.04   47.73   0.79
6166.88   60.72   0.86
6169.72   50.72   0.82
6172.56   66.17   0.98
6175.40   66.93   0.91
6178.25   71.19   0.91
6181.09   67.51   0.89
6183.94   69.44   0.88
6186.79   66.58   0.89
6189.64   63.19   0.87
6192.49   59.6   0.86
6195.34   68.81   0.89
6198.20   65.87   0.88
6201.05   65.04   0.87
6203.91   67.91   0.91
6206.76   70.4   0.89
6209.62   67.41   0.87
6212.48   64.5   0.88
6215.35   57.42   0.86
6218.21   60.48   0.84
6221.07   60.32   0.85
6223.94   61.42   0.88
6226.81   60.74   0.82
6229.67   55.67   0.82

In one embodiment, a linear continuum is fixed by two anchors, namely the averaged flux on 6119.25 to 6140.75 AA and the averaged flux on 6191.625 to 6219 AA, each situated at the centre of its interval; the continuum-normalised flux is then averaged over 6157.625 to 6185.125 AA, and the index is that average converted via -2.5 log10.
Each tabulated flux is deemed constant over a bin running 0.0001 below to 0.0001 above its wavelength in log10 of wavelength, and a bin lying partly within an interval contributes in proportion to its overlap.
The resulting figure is 0.09 mag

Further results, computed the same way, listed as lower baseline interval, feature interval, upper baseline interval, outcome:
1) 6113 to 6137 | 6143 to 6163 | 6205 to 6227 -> 0.01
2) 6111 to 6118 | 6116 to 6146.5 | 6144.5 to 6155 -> 0.07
